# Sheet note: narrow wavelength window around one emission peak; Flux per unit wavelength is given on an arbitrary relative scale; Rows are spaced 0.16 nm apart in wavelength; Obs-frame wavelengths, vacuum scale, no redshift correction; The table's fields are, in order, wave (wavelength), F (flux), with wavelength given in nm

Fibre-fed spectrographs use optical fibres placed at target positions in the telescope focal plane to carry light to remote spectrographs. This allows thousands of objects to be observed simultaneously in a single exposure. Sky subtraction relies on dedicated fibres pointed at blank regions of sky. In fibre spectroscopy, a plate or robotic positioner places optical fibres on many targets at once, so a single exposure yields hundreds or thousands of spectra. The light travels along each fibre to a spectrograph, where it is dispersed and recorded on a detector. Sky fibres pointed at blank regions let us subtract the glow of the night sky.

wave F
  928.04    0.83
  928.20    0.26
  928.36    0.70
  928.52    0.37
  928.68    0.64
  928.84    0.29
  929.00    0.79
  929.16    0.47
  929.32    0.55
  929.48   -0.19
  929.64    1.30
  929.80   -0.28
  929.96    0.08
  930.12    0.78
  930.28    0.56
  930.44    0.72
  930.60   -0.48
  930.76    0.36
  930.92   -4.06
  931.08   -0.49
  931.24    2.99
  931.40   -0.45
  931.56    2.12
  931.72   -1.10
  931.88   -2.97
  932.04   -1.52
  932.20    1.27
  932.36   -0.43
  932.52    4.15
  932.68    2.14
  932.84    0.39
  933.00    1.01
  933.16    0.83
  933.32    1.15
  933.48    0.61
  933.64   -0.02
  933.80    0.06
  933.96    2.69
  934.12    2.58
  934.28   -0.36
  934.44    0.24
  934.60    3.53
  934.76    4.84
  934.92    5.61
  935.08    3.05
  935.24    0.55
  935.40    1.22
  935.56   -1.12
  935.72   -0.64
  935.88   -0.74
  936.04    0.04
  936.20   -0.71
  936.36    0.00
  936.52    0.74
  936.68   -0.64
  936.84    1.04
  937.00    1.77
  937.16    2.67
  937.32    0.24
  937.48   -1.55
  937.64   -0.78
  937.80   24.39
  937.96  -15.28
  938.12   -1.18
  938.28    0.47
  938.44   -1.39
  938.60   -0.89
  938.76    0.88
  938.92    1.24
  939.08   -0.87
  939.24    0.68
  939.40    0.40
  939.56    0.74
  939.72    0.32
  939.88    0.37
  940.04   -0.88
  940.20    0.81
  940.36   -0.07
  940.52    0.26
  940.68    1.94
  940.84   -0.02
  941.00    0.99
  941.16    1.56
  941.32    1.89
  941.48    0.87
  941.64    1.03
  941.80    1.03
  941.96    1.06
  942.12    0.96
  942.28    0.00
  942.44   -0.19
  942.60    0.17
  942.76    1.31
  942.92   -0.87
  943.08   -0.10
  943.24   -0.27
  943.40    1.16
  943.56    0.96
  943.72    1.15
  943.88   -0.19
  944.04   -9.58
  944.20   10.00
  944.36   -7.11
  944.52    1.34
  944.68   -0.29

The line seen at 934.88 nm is H-beta 4861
